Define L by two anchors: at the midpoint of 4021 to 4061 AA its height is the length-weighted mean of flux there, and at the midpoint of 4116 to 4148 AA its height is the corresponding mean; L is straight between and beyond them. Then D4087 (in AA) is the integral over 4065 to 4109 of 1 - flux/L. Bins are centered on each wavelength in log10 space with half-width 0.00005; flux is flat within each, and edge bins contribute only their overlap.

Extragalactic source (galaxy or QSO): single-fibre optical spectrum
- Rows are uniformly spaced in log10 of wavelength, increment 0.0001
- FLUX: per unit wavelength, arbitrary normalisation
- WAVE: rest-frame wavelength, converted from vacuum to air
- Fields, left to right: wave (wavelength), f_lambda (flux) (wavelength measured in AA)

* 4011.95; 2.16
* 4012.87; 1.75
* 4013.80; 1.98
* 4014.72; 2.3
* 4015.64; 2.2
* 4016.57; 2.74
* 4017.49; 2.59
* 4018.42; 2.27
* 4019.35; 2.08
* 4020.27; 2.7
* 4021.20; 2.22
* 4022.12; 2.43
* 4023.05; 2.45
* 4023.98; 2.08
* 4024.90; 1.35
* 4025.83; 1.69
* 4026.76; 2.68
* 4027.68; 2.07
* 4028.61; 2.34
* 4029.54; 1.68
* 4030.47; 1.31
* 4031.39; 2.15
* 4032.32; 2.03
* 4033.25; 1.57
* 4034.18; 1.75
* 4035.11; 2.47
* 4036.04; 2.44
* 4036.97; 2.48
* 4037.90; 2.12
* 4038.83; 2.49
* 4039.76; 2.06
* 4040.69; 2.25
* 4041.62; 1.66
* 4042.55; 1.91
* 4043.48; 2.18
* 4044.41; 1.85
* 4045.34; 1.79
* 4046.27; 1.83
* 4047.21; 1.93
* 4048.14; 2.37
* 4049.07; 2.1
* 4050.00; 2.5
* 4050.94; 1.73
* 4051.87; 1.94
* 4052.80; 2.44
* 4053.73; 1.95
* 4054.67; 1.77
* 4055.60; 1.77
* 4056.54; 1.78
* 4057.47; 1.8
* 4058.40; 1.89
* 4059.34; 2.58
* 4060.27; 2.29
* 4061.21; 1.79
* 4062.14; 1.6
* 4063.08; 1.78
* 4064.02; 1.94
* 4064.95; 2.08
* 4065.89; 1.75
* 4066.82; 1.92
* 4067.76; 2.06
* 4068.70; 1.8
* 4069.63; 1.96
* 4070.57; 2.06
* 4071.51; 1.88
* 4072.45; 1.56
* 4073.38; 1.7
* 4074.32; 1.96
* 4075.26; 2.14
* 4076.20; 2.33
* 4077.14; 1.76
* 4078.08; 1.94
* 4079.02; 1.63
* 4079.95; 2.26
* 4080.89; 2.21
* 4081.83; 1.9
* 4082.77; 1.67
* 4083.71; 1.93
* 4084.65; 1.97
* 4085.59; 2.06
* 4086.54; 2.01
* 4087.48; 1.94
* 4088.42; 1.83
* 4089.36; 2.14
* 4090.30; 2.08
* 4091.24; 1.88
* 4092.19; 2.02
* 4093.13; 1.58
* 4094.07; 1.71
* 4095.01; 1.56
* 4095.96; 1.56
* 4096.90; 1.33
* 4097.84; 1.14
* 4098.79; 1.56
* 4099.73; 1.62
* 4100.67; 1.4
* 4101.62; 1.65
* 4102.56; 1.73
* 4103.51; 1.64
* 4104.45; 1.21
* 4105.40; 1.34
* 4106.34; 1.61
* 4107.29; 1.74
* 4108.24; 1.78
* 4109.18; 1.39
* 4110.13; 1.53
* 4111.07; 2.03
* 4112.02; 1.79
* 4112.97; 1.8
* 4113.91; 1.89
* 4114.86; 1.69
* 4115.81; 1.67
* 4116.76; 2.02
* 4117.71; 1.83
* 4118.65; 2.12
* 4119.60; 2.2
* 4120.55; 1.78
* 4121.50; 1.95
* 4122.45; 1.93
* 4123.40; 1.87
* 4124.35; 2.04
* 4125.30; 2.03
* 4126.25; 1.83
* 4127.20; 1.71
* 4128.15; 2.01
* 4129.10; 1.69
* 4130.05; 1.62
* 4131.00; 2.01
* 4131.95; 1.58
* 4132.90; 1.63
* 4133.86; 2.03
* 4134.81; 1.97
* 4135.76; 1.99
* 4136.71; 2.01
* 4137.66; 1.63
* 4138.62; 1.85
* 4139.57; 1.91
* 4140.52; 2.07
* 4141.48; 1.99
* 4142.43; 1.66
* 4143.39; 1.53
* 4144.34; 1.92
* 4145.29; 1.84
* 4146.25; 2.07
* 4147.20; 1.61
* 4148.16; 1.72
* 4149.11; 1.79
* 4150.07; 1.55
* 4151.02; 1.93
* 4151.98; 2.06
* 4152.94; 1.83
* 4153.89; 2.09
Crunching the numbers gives 3.77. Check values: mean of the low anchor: 2.05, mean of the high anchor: 1.87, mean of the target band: 1.79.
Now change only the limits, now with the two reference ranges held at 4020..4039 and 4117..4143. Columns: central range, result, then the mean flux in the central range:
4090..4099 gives 1.5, 1.64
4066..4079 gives 0.6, 1.91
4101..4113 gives 1.9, 1.62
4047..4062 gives 0.2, 2.03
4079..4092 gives 0.0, 1.98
